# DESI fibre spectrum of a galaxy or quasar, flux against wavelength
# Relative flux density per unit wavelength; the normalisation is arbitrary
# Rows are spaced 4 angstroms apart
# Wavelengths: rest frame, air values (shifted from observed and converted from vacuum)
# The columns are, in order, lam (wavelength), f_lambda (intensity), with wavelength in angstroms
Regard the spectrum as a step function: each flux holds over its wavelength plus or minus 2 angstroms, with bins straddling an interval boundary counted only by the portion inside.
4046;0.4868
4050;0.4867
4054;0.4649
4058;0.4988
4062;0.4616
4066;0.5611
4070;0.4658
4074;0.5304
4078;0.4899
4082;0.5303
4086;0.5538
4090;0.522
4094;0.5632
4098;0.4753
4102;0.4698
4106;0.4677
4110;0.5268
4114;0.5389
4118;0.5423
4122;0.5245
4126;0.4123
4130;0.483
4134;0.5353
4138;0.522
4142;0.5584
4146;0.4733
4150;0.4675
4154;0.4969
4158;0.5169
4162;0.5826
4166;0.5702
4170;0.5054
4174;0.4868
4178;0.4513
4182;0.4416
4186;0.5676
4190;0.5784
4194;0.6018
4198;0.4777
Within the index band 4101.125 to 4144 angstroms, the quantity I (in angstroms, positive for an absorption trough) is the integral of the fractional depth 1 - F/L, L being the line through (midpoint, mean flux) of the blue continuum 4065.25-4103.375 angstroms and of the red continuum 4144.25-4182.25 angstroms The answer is 0.0 angstroms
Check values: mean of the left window 0.515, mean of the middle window 0.508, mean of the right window 0.502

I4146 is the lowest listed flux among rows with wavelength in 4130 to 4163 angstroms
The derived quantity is 0.4675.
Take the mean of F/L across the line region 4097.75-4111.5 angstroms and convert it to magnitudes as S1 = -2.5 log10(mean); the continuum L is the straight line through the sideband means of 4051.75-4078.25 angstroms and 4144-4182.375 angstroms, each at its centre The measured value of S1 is 0.03 mag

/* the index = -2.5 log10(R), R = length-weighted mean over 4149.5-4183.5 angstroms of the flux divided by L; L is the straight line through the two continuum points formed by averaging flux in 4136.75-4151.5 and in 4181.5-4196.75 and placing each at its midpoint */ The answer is 0.052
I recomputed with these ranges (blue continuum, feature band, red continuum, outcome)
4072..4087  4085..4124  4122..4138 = -0.9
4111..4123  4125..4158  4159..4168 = 3.3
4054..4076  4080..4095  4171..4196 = -1.1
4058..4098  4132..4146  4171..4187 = -0.9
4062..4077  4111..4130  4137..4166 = 0.5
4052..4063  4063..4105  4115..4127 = -2.3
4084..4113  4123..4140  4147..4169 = 0.9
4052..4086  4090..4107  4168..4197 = 0.3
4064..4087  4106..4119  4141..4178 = -0.2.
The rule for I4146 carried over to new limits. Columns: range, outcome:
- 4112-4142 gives 0.4123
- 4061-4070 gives 0.4616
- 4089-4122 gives 0.4677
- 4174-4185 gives 0.4416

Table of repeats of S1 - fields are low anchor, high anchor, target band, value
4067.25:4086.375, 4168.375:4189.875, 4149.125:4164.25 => -0.04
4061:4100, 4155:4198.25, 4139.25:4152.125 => 0.05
